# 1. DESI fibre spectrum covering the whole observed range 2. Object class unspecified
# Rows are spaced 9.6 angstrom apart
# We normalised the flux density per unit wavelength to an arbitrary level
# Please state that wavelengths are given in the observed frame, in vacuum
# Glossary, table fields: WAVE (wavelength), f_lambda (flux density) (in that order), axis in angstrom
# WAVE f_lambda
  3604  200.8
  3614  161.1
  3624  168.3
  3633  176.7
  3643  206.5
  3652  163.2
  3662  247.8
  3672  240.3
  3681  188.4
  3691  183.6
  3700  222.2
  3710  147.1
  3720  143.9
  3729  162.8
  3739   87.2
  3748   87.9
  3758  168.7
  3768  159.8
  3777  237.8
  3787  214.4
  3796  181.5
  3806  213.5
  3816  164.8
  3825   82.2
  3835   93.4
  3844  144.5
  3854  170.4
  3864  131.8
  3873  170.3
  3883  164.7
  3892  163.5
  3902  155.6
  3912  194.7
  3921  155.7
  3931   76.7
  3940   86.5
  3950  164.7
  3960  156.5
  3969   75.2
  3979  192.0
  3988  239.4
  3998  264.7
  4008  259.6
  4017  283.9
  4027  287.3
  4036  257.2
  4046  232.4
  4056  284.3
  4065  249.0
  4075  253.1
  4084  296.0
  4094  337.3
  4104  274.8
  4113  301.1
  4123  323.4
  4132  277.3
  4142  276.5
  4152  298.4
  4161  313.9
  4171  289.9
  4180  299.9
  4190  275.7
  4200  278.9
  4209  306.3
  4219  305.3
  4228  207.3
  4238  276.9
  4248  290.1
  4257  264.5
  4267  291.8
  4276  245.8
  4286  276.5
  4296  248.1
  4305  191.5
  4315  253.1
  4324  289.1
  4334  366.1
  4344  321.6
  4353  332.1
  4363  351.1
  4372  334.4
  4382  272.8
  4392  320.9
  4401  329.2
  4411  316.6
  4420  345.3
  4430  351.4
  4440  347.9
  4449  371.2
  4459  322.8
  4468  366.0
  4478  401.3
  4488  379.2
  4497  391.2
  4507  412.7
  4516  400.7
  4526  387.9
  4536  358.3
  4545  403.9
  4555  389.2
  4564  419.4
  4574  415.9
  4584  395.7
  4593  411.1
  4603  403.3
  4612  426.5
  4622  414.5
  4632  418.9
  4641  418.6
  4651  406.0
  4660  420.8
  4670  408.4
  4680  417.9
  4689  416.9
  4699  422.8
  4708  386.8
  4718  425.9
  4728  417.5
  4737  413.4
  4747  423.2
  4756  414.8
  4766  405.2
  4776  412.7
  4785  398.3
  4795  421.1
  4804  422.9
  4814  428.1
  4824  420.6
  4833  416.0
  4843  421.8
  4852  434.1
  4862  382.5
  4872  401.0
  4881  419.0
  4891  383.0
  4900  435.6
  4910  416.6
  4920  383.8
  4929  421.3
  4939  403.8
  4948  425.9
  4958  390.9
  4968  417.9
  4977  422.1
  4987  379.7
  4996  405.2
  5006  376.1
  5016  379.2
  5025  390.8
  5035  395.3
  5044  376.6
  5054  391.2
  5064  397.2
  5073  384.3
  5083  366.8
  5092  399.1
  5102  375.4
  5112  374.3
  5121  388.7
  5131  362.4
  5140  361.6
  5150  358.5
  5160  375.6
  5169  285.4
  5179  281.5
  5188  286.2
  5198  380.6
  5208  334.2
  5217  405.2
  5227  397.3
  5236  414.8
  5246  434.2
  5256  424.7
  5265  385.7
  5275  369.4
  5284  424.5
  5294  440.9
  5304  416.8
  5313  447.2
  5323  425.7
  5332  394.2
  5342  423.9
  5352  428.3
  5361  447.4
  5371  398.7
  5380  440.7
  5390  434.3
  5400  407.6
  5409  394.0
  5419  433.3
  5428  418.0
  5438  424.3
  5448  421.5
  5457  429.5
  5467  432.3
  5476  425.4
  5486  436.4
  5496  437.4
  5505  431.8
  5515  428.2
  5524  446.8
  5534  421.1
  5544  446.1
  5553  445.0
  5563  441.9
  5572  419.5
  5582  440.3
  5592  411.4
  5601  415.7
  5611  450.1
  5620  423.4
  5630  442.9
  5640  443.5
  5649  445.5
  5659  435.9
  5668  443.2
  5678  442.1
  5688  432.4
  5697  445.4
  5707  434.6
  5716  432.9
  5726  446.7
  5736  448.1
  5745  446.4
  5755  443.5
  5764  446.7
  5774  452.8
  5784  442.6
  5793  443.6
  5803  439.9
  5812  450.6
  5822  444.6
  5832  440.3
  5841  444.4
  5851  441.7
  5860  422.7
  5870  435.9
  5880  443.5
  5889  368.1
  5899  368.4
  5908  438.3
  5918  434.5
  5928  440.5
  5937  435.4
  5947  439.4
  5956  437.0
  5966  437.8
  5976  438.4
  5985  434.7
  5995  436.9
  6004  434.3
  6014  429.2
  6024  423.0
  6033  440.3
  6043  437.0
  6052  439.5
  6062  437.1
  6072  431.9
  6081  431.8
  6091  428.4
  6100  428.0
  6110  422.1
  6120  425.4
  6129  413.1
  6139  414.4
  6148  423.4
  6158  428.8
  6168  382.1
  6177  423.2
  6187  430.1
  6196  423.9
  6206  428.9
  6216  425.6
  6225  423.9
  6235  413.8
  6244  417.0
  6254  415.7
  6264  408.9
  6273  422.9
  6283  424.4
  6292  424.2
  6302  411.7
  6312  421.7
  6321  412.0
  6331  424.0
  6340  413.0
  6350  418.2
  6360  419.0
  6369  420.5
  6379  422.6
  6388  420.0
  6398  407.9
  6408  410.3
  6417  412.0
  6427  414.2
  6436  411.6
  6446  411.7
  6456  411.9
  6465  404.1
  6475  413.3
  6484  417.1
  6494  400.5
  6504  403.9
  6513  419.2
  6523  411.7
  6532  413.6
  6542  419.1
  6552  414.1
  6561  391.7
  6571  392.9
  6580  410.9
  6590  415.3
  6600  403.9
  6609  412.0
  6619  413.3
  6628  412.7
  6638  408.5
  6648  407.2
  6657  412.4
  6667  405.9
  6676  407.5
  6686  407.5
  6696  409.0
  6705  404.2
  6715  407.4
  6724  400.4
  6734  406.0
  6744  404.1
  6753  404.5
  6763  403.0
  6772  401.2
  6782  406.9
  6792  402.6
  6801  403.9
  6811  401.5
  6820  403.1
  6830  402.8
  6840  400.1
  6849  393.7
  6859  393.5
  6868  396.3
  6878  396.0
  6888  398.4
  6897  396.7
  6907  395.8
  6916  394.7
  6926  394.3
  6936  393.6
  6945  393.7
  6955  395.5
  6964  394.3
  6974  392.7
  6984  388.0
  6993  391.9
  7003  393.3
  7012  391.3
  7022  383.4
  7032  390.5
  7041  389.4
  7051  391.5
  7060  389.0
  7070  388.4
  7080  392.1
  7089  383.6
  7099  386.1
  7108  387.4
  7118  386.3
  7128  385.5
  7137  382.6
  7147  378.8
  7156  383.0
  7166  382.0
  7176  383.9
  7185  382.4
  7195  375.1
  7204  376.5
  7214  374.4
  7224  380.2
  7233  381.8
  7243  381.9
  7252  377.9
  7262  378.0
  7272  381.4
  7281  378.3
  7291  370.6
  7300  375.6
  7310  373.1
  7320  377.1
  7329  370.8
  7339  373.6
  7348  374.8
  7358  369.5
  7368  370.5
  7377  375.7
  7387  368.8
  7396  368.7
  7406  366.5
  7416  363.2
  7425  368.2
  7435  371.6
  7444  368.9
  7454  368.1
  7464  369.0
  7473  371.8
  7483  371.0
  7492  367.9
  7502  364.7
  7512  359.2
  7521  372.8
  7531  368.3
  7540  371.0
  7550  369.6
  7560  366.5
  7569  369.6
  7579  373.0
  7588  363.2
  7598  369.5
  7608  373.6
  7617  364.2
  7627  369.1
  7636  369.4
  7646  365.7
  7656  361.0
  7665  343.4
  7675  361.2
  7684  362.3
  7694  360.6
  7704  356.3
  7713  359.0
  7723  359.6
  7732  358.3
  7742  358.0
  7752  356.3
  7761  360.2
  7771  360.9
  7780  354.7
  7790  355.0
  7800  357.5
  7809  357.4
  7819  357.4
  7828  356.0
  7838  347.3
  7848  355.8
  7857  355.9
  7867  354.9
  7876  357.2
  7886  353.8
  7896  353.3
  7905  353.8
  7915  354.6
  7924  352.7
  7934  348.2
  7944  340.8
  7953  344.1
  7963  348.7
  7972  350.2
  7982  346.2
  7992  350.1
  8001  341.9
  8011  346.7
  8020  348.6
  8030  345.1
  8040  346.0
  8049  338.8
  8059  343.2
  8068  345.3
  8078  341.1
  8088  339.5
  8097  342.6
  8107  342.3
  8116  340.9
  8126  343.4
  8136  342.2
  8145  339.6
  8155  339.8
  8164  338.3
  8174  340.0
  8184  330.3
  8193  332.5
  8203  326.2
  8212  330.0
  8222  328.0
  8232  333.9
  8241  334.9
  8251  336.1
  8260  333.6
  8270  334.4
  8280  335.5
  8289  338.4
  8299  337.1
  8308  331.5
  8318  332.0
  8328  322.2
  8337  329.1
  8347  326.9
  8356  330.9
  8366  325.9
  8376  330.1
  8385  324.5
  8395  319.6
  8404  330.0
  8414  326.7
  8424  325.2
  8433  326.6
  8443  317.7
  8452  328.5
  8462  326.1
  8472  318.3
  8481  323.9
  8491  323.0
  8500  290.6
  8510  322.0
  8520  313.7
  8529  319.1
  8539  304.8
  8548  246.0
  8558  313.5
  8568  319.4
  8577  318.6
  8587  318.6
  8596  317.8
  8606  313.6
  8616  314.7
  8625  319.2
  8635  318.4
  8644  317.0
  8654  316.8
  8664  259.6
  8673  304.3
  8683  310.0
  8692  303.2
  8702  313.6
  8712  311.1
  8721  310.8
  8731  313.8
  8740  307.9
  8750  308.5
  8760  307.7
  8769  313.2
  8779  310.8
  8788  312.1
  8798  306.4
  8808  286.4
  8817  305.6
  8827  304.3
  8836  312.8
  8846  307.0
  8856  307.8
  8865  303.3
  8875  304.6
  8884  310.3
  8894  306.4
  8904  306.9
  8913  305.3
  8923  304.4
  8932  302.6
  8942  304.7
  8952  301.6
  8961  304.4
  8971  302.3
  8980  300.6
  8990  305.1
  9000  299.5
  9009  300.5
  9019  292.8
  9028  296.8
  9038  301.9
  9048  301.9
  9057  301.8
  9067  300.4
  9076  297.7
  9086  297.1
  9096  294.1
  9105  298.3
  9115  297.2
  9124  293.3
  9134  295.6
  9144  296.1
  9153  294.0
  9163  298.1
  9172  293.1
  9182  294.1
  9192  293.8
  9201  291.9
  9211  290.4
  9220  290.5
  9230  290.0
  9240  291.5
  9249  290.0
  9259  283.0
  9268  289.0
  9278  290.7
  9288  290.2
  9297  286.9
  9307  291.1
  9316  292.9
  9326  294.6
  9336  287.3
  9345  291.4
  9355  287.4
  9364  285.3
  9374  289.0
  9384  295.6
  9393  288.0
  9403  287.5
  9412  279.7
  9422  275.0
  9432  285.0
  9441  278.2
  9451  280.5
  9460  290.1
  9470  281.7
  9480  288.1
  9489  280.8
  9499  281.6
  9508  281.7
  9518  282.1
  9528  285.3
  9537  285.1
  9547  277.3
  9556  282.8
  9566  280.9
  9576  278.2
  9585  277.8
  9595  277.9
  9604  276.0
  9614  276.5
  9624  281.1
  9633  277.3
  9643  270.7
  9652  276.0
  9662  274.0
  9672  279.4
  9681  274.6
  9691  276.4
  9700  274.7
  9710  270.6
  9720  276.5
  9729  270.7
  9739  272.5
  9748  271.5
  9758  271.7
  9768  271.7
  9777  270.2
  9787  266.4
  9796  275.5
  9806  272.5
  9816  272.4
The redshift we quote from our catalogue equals 0.00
